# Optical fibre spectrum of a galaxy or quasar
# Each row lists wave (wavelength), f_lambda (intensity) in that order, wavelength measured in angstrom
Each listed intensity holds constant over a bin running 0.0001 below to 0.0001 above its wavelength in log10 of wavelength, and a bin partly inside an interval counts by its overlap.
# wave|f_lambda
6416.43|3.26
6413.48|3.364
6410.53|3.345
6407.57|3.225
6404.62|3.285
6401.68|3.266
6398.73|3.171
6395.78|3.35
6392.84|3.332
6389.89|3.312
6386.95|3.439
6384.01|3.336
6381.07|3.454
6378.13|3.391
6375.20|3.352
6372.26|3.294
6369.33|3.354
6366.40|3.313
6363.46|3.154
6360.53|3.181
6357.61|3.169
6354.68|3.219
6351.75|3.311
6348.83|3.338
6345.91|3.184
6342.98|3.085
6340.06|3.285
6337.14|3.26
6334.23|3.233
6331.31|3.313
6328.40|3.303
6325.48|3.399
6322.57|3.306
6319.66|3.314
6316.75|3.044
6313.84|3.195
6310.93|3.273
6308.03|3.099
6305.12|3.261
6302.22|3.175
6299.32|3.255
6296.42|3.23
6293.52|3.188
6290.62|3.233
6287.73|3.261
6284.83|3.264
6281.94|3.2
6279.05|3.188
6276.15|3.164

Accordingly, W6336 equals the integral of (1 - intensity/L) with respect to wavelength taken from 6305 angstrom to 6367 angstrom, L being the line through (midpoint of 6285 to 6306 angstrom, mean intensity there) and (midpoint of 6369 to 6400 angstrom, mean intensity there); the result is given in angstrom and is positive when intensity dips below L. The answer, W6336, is 0.9 angstrom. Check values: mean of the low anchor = 3.23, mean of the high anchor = 3.34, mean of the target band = 3.24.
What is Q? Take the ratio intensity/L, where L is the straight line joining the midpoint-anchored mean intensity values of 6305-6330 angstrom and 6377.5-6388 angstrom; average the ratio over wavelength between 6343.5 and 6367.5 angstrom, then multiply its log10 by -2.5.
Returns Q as 0.04 mag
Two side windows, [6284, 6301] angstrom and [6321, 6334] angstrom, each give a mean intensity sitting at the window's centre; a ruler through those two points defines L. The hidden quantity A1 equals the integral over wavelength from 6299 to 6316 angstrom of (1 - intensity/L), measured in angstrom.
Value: 0.4 angstrom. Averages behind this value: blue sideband 3.24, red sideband 3.32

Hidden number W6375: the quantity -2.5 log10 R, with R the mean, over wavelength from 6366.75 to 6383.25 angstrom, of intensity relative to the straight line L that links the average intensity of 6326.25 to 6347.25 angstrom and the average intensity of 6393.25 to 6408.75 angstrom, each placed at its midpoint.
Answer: -0.04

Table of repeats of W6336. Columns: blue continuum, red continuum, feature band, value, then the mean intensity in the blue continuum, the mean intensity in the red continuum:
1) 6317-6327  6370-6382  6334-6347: 0.46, 3.3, 3.37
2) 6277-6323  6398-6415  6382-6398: -0.38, 3.21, 3.28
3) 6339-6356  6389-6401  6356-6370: 0.11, 3.24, 3.29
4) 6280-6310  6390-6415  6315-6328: -0.12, 3.22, 3.29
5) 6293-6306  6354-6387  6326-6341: -0.12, 3.22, 3.3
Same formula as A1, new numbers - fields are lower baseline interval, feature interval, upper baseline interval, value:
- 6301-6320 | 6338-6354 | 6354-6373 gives -0.1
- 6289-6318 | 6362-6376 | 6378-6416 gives 0.0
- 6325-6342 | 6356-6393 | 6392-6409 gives -0.4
